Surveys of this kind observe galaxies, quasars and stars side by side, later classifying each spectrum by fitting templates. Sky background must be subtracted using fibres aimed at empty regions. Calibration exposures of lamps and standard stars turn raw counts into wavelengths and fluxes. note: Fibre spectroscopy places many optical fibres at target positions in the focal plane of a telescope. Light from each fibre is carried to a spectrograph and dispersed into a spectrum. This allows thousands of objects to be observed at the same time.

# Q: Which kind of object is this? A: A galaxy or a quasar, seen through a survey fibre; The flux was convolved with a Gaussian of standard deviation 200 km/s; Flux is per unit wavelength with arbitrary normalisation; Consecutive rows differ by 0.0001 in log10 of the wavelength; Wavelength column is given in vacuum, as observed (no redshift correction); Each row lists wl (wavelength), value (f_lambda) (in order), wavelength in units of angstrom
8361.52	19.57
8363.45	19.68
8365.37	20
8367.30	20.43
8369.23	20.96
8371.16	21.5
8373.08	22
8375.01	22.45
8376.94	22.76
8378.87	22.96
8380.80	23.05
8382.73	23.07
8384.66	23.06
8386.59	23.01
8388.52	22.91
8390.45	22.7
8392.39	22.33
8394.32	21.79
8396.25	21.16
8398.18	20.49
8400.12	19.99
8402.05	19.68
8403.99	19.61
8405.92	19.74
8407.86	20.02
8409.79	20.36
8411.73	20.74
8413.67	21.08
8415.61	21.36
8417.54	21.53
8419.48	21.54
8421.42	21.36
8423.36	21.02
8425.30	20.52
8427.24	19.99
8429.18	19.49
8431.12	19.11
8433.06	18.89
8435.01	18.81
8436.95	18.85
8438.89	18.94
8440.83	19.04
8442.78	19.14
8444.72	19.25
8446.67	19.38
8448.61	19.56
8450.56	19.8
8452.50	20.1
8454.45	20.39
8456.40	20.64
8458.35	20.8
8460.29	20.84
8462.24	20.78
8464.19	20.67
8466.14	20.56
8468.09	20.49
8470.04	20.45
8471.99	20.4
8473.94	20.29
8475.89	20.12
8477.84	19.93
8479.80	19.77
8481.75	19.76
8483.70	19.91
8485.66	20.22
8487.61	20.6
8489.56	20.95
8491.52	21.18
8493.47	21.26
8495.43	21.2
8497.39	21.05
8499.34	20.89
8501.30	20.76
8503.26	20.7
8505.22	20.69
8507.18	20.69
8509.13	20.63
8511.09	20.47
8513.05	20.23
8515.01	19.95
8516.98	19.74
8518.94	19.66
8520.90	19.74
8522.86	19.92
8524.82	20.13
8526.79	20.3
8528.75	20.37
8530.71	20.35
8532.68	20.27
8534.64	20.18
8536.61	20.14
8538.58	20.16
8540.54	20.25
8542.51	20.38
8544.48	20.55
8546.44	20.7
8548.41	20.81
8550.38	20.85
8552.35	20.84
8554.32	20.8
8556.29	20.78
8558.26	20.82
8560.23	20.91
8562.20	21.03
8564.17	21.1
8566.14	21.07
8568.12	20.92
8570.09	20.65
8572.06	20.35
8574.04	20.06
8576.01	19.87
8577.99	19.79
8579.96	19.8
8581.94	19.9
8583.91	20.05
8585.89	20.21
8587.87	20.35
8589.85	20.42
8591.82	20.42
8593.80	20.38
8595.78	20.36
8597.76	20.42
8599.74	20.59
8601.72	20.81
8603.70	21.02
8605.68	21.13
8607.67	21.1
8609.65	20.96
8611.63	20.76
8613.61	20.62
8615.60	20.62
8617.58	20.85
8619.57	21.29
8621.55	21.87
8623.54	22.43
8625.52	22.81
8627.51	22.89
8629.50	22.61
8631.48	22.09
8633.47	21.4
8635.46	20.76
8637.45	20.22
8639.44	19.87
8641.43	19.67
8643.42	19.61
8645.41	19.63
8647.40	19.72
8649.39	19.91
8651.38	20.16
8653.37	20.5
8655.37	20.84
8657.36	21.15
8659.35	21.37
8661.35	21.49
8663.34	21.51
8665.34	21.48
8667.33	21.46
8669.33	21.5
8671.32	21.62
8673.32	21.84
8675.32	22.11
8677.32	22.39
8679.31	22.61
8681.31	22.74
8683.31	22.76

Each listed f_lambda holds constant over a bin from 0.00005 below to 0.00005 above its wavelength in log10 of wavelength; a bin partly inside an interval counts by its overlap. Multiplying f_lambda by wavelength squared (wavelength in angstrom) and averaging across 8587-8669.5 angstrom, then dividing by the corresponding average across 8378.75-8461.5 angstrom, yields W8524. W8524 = 1.1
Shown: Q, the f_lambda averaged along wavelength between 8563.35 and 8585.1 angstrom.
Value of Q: 20.3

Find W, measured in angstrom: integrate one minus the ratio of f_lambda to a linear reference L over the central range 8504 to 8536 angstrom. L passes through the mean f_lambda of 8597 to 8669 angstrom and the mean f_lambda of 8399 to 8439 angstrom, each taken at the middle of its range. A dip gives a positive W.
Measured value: 0.5 angstrom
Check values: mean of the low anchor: 20.2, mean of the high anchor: 21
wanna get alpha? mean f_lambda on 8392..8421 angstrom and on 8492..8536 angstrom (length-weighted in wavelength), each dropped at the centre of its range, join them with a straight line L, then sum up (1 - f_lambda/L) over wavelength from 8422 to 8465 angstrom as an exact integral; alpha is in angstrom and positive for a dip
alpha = 1.7 angstrom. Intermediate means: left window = 20.7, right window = 20.4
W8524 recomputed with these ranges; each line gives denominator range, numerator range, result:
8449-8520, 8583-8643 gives 1.06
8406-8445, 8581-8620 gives 1.07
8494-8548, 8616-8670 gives 1.06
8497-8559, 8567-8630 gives 1.04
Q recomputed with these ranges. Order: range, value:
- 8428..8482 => 19.9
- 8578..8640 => 20.9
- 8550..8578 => 20.7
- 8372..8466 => 20.8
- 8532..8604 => 20.5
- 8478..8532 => 20.4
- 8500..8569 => 20.5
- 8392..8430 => 20.7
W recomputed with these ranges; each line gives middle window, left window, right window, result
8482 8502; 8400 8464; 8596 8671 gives -0.4 angstrom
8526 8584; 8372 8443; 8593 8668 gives 1.3 angstrom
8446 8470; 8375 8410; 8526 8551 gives 0.8 angstrom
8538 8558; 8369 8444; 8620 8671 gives 0.4 angstrom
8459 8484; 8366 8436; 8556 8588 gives 0.6 angstrom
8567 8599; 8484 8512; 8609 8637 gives 1.6 angstrom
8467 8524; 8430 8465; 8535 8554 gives -0.8 angstrom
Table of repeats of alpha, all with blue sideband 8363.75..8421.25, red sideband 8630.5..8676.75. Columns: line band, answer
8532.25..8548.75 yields 0.6 angstrom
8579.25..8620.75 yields 0.8 angstrom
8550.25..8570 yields 0.2 angstrom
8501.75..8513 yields 0.3 angstrom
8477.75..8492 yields 0.6 angstrom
